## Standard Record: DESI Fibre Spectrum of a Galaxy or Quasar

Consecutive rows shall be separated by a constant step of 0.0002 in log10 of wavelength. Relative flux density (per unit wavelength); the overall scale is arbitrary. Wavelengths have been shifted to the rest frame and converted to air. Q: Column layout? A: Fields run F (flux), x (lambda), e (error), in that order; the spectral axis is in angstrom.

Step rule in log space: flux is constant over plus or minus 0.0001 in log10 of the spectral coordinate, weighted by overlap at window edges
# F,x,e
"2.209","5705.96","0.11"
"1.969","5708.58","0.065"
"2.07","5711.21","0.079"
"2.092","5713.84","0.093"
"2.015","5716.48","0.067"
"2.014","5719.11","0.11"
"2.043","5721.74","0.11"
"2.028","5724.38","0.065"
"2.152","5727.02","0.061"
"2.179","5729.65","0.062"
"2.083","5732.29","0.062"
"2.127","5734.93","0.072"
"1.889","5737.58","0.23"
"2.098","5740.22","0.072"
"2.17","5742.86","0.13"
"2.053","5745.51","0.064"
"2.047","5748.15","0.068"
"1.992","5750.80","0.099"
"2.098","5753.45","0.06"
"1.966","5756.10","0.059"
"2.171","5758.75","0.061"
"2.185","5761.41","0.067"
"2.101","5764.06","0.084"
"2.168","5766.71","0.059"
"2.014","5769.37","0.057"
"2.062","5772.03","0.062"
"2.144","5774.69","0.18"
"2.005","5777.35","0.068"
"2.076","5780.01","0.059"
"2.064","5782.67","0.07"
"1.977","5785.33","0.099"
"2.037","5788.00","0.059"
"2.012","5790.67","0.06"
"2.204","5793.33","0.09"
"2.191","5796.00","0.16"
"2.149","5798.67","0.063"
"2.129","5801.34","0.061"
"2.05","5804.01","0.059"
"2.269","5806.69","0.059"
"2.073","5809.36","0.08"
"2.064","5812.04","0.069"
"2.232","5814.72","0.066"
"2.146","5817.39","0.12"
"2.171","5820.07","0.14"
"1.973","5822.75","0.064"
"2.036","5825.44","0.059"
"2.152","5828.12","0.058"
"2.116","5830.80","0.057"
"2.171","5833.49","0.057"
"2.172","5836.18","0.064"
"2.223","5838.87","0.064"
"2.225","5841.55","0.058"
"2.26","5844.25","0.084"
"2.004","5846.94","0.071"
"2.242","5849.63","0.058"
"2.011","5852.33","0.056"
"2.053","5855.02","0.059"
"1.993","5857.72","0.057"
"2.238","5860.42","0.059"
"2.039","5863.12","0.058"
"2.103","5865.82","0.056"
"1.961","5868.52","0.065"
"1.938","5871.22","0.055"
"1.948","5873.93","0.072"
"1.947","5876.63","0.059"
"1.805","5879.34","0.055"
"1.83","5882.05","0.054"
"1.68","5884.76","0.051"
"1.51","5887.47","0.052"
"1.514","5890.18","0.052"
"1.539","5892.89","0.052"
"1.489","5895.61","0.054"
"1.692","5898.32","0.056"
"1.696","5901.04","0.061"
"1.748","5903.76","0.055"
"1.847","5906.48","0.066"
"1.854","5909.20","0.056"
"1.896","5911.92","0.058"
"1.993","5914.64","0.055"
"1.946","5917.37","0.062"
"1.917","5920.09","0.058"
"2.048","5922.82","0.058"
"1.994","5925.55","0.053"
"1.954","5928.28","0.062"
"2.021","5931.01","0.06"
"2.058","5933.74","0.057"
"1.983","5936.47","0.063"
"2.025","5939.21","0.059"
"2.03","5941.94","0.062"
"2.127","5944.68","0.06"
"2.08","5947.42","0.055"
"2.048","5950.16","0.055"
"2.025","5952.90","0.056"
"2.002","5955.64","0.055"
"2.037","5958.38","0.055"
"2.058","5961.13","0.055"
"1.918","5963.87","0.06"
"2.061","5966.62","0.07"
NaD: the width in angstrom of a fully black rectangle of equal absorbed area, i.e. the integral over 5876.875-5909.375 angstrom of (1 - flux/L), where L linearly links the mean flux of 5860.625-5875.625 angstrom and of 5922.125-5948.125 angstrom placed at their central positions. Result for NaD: 5.38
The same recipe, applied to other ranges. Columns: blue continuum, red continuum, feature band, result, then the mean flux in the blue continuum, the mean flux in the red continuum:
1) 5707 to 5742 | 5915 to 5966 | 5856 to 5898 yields 4.05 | 2.06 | 2.02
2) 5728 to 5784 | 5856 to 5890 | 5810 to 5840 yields -2.34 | 2.08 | 1.9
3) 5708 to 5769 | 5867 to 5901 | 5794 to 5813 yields -2.09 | 2.07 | 1.74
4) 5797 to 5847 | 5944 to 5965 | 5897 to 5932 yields 2.97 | 2.14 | 2.04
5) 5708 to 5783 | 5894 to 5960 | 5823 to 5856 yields -2.17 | 2.07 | 1.94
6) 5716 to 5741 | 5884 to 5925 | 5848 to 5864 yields -2.16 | 2.06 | 1.76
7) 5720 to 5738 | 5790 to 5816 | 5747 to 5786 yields 0.68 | 2.08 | 2.14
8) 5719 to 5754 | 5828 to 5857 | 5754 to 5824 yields 0.19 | 2.07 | 2.14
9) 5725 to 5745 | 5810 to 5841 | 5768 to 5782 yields 0.34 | 2.1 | 2.13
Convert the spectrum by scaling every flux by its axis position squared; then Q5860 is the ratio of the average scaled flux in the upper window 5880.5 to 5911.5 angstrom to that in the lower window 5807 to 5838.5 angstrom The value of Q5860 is 0.8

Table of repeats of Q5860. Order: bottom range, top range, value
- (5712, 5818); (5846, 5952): 0.96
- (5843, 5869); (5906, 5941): 0.96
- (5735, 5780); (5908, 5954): 1.02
